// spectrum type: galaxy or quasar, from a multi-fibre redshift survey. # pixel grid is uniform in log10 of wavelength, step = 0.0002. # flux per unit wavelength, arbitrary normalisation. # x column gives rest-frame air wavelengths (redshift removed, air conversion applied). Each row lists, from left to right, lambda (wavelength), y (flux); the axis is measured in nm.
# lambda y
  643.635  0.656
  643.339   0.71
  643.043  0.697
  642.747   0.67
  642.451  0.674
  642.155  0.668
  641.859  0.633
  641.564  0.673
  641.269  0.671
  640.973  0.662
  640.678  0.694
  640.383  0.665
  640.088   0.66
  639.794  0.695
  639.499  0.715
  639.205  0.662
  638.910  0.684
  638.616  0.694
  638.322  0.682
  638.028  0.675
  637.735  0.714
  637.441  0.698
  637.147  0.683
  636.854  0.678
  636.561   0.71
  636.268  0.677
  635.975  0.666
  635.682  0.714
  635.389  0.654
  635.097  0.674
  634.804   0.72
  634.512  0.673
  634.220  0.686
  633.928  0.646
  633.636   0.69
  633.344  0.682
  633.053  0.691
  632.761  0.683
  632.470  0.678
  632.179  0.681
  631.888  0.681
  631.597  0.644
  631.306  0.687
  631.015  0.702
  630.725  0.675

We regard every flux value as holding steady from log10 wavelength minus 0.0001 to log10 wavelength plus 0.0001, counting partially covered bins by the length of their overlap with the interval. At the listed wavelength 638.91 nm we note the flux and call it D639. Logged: 0.684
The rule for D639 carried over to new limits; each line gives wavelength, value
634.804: 0.72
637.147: 0.683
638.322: 0.682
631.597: 0.644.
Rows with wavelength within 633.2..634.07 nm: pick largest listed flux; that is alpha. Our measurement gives 0.69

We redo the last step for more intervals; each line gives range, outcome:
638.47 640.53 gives 0.715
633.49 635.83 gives 0.72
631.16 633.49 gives 0.691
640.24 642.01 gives 0.694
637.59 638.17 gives 0.714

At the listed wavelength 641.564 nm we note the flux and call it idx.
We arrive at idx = 0.673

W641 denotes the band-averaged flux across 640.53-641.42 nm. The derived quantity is 0.675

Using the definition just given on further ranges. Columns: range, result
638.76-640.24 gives 0.683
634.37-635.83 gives 0.687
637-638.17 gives 0.693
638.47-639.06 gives 0.688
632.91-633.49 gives 0.687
